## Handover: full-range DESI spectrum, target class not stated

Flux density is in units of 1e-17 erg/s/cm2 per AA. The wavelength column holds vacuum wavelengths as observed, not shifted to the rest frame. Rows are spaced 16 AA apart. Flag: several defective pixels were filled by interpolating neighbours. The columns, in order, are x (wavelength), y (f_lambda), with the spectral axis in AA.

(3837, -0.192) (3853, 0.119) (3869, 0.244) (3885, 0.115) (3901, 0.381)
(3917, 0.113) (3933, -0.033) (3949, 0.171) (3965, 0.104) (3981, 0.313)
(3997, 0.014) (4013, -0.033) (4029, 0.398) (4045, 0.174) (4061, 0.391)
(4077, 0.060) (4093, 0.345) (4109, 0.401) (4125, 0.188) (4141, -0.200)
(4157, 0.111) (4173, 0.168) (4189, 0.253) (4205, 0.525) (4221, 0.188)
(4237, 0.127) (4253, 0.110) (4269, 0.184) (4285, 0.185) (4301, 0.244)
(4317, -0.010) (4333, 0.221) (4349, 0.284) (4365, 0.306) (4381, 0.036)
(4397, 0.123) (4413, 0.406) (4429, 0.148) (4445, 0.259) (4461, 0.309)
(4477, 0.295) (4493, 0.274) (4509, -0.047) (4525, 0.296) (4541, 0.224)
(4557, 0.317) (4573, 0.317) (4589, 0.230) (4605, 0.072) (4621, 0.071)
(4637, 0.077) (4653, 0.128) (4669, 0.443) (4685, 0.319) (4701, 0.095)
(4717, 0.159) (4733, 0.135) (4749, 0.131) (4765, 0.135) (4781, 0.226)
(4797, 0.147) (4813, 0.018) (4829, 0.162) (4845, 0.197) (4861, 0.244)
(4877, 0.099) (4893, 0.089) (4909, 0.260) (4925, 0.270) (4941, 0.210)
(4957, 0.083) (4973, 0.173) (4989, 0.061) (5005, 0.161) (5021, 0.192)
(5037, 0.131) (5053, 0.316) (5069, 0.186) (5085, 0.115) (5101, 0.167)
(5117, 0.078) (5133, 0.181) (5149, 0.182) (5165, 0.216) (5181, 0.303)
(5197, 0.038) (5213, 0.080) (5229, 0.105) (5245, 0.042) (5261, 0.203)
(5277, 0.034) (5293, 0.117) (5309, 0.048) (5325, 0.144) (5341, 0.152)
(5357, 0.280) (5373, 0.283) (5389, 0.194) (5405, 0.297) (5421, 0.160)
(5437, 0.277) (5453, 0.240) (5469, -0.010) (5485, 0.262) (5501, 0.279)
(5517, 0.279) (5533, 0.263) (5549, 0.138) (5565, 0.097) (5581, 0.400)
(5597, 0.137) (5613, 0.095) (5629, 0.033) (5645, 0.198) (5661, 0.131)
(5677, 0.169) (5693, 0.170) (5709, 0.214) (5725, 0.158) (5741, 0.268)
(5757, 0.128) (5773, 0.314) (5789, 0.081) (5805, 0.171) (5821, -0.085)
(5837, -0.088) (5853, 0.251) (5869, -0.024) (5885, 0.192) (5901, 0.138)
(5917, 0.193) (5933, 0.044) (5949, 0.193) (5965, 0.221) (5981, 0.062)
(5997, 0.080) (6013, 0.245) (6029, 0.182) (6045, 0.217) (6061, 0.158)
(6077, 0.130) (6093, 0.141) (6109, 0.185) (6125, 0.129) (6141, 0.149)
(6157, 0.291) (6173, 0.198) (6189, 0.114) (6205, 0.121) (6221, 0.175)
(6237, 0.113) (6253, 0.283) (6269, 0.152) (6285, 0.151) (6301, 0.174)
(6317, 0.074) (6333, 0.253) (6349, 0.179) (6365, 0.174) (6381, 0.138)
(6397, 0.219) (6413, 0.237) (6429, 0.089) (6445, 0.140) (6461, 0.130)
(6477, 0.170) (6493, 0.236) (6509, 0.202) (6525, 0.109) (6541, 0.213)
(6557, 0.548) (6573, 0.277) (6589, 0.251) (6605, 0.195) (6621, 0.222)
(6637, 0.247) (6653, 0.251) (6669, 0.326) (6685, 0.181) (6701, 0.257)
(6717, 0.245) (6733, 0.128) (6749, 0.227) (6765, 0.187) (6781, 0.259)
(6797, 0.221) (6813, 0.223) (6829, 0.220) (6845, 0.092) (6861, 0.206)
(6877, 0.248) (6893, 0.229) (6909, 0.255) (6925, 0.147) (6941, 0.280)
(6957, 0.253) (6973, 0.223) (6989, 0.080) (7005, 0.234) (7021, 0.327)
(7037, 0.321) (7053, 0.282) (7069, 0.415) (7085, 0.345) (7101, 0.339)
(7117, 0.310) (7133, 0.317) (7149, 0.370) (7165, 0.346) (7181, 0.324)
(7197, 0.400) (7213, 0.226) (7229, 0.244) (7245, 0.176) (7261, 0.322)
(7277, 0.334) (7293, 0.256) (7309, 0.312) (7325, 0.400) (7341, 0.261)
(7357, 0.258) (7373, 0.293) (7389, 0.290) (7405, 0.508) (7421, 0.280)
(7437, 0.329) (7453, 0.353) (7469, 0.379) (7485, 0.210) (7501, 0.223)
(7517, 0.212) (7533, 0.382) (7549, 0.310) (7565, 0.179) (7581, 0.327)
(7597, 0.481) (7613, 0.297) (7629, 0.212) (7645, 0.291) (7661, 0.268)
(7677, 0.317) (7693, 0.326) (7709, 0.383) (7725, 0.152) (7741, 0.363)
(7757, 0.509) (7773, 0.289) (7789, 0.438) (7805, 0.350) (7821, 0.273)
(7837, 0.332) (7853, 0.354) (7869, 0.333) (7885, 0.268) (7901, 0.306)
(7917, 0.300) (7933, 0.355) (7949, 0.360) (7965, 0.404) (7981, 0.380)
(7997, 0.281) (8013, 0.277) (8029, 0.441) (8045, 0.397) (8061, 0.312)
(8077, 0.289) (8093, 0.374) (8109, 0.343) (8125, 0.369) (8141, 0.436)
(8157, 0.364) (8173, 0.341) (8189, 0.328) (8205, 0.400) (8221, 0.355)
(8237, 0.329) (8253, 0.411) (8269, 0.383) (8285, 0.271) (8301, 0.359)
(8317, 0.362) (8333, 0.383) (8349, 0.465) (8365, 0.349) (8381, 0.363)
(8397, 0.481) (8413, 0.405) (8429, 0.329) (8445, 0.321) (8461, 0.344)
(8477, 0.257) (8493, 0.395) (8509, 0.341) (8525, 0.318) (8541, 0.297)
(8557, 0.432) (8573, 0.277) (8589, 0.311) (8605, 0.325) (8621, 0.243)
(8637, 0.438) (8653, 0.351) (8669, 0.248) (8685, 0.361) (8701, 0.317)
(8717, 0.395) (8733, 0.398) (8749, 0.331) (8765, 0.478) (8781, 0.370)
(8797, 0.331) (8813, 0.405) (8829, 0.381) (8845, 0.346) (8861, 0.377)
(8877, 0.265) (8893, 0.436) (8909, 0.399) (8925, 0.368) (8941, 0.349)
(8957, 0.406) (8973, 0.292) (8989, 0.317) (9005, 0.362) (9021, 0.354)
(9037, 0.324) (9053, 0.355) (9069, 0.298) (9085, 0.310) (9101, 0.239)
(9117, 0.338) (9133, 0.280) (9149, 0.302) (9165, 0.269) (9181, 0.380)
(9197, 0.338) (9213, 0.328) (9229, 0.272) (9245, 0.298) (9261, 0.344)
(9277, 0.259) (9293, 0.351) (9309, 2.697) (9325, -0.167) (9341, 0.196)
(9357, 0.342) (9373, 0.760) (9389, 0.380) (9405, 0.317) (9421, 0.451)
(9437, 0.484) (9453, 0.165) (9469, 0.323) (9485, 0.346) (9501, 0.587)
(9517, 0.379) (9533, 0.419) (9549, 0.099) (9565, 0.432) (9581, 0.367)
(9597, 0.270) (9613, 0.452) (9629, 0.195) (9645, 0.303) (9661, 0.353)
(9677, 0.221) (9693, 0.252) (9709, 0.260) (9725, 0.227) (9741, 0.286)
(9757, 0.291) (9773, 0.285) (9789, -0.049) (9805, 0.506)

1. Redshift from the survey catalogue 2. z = 0.760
